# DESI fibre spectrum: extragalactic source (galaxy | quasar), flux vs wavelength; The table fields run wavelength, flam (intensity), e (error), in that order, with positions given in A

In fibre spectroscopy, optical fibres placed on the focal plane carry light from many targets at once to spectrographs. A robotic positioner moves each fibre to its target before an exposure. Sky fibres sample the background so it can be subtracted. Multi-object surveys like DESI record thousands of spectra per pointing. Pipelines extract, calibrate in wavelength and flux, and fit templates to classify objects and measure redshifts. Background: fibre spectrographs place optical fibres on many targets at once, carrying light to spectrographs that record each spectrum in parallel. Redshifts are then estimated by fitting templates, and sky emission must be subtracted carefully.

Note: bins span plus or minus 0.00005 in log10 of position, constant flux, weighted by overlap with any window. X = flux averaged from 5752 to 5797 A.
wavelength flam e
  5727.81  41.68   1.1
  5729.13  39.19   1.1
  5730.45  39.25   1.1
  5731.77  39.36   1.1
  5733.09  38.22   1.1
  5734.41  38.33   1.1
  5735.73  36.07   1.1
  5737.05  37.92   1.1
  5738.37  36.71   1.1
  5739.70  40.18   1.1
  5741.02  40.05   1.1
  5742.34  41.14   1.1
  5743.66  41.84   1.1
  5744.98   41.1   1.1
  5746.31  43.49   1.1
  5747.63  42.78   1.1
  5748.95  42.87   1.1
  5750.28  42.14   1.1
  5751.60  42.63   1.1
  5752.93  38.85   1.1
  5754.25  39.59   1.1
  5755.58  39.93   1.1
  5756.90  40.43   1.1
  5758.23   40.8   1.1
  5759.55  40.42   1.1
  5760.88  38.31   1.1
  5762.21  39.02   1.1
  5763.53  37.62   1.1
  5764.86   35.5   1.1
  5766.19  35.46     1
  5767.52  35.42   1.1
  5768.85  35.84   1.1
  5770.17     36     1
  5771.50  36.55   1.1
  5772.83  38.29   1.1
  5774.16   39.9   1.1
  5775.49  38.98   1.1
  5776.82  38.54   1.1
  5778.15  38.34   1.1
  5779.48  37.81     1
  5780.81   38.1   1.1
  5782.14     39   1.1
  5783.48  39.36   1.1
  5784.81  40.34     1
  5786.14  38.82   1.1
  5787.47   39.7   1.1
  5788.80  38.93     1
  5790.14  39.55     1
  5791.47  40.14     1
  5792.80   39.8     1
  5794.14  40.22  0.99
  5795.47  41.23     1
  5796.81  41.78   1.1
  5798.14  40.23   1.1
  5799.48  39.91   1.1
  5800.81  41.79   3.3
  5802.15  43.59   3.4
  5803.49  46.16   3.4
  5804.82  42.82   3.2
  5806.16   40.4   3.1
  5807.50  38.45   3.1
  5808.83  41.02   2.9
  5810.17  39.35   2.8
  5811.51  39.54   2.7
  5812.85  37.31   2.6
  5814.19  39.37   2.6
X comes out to 38.8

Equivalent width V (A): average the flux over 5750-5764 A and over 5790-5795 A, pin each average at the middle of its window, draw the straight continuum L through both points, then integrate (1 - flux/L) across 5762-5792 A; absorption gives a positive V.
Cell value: 1.4 A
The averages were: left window 40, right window 40.1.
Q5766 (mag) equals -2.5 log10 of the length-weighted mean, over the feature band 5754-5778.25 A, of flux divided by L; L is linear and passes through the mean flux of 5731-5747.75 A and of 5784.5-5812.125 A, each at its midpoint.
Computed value 0.056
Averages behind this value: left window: 39.7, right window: 40.7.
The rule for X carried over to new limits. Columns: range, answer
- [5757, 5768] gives 38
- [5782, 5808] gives 40.6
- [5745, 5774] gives 39.2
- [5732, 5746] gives 39.3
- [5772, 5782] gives 38.6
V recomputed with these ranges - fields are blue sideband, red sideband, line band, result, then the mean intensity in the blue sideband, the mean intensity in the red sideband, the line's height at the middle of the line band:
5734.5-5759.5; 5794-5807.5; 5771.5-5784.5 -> 0.80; 40.4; 41.7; 41.2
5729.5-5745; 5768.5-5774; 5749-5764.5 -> -0.84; 39.1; 37.1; 37.9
